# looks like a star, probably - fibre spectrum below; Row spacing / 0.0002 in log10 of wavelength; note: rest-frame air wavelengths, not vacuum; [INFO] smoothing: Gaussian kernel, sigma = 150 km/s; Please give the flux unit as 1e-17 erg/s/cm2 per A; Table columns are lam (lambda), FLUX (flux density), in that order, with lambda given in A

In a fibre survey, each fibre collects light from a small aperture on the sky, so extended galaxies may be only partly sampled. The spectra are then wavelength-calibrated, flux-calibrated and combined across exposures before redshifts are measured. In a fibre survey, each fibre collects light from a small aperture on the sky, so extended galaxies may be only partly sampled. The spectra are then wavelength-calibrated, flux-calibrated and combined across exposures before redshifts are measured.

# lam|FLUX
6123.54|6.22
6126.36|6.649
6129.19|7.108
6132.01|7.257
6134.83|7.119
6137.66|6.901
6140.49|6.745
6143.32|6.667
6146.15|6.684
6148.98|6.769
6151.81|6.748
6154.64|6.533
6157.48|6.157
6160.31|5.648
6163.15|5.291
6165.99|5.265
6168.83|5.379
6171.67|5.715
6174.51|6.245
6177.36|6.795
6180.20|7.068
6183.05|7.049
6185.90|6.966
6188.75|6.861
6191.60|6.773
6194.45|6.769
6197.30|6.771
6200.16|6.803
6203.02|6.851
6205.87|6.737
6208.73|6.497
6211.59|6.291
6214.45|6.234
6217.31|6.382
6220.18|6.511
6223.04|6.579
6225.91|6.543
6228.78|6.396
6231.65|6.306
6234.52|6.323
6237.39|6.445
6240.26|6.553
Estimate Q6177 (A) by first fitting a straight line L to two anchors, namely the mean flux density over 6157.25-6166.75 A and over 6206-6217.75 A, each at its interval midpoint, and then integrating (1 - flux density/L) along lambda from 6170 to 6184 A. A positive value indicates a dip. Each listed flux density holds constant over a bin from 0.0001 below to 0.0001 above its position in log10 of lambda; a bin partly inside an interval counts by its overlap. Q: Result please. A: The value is -1.8 A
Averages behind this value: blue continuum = 5.54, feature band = 6.54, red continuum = 6.39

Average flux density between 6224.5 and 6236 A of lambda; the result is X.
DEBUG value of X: 6.39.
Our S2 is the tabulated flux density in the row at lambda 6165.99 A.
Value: 5.265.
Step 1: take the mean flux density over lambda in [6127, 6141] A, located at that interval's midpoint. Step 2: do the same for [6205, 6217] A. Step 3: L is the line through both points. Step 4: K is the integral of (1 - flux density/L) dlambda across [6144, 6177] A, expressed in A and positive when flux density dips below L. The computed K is 3.6 A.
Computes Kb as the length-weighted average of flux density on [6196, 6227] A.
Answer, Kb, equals 6.56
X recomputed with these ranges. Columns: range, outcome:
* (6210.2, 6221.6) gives 6.35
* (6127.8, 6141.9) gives 7.03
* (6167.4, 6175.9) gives 5.78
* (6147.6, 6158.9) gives 6.55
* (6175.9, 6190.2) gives 6.94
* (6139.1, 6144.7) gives 6.7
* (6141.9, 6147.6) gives 6.68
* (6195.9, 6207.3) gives 6.79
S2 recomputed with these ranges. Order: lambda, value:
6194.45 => 6.769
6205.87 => 6.737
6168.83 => 5.379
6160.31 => 5.648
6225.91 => 6.543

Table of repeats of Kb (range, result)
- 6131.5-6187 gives 6.43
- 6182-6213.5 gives 6.75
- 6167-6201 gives 6.58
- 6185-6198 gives 6.83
